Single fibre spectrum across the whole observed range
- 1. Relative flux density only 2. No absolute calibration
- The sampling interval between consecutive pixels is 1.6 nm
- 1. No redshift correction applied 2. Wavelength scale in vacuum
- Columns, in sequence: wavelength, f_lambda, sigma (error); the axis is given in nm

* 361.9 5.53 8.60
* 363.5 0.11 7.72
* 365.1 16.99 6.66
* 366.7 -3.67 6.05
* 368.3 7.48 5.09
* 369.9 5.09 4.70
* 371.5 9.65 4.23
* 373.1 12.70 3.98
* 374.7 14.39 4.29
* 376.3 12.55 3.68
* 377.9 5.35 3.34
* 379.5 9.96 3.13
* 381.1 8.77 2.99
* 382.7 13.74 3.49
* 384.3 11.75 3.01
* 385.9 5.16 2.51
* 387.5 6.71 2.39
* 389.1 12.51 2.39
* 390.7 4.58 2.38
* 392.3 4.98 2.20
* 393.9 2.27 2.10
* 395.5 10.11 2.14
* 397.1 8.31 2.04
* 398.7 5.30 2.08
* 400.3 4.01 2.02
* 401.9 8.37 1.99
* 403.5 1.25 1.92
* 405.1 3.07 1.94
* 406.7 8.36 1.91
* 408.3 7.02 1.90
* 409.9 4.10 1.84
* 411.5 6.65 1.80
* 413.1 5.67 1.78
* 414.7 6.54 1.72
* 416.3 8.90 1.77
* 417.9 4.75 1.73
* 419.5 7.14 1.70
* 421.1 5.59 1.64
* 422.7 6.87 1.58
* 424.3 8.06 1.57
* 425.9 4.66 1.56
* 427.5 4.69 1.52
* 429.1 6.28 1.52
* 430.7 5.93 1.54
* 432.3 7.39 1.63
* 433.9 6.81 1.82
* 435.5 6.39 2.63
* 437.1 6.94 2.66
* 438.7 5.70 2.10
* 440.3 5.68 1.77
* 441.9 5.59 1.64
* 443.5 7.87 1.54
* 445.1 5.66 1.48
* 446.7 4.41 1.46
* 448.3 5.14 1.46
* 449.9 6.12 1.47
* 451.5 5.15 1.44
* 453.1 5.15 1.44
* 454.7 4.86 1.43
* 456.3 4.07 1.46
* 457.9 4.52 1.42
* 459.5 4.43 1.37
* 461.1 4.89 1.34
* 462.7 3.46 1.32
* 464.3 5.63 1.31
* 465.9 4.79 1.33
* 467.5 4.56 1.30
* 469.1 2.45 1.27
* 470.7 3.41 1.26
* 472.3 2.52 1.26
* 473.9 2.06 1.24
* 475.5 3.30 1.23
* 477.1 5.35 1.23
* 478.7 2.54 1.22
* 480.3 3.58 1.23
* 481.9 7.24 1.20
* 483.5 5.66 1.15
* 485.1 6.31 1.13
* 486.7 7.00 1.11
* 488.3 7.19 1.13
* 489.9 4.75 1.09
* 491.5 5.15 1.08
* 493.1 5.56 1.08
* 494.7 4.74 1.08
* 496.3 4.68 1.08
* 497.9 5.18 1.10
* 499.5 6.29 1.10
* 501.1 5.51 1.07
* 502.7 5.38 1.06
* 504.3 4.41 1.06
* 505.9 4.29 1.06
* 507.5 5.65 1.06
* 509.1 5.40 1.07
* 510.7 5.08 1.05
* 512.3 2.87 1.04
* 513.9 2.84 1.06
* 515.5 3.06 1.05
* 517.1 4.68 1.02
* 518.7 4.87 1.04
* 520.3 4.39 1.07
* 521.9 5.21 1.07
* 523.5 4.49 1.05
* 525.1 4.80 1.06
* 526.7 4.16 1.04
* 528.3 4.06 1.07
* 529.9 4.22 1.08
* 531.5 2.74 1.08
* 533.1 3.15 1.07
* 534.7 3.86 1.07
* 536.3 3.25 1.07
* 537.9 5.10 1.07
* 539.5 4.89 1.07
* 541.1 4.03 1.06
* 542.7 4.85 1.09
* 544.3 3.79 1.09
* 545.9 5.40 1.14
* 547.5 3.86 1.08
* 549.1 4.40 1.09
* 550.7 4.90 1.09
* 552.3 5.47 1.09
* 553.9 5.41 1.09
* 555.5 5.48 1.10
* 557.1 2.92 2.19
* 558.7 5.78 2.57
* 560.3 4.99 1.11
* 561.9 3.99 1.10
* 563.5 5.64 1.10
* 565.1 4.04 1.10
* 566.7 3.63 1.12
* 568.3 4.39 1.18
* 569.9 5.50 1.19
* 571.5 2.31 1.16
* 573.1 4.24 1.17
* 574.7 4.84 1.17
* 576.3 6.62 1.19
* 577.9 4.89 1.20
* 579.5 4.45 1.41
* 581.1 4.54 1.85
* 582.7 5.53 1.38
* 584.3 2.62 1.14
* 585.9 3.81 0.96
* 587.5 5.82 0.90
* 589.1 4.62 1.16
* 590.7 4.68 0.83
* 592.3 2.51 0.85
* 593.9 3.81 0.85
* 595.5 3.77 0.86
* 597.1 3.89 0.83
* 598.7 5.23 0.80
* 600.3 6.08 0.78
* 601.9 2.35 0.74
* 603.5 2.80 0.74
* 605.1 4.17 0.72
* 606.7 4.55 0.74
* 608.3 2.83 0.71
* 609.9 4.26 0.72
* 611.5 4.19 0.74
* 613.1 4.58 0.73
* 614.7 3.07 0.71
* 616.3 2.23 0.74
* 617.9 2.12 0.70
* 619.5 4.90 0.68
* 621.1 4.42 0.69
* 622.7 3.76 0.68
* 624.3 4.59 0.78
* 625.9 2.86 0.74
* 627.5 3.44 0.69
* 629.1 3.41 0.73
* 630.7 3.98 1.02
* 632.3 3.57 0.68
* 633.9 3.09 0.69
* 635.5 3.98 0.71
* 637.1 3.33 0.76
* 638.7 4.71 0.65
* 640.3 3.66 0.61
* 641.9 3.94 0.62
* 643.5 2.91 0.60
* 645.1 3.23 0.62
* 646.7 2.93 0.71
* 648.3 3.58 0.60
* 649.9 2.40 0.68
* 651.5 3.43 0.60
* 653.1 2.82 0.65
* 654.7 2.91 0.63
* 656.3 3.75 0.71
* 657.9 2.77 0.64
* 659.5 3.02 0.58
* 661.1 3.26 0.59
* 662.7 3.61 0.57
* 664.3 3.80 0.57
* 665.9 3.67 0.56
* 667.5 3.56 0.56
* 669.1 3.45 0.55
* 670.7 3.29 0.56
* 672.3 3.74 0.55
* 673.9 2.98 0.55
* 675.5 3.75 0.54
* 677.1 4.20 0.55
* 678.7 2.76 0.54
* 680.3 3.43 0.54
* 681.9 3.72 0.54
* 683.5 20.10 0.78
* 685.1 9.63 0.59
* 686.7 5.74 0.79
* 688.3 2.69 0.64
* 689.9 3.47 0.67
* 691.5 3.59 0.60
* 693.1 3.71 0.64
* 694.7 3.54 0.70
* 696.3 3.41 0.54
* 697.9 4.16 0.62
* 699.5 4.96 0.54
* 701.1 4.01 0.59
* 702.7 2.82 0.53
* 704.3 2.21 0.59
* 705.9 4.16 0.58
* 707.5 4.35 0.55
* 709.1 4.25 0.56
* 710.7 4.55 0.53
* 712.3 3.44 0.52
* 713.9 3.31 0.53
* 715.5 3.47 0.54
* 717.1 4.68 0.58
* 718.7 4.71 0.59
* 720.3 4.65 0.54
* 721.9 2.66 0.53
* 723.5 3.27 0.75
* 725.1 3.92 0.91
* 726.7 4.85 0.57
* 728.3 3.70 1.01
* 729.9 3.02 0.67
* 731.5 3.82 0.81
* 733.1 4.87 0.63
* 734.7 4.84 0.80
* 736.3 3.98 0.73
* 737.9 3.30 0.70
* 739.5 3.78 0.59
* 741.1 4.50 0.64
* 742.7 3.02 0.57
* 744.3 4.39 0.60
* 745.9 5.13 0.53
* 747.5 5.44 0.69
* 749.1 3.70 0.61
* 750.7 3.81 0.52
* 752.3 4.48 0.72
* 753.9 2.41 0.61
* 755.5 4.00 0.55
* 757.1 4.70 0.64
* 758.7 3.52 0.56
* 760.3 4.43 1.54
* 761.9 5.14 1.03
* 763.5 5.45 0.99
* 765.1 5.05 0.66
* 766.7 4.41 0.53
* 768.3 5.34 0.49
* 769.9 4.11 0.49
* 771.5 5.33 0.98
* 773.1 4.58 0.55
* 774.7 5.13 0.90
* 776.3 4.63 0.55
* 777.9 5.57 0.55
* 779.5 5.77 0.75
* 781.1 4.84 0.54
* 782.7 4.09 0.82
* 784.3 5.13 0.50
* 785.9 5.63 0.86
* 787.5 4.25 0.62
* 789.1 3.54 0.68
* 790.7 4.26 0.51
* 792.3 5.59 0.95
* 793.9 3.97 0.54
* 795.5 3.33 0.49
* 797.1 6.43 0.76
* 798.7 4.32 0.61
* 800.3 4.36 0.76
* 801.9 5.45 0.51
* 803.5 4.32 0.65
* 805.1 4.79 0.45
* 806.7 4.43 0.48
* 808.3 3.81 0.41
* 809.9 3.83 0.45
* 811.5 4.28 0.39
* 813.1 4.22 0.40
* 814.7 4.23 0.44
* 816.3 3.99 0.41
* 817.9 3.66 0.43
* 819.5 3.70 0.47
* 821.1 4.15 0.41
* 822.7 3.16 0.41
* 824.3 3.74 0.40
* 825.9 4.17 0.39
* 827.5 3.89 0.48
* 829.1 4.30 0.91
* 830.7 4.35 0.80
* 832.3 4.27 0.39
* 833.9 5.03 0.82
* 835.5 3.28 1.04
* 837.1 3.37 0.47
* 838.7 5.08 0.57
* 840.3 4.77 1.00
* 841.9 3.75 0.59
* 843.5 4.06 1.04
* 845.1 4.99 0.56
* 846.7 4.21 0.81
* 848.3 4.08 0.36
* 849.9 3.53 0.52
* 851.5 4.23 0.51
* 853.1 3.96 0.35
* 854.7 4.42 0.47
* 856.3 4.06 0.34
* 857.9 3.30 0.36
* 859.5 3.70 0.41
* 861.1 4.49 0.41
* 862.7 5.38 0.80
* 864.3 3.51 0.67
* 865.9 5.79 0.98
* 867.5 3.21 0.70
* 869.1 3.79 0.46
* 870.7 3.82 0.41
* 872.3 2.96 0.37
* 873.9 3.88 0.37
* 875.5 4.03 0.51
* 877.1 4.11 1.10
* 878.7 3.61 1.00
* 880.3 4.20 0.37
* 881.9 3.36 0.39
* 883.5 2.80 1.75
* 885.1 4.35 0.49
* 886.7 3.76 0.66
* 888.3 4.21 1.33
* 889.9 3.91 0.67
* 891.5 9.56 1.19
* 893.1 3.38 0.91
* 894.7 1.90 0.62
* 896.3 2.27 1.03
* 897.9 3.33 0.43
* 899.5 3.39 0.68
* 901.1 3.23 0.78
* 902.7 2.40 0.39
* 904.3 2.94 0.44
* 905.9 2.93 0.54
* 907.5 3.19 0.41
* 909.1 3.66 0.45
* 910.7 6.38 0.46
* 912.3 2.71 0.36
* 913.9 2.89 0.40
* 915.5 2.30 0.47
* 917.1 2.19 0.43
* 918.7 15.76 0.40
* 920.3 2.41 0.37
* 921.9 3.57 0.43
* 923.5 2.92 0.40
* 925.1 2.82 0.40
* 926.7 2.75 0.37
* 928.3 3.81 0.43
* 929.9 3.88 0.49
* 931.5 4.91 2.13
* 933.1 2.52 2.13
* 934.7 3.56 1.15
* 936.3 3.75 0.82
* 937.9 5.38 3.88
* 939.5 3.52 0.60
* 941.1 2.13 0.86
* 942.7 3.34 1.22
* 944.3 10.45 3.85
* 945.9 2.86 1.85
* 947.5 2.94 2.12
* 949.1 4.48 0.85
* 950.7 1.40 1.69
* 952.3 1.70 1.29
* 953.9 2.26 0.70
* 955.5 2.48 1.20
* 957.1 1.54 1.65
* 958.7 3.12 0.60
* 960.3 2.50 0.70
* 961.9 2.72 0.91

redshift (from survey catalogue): 0.835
